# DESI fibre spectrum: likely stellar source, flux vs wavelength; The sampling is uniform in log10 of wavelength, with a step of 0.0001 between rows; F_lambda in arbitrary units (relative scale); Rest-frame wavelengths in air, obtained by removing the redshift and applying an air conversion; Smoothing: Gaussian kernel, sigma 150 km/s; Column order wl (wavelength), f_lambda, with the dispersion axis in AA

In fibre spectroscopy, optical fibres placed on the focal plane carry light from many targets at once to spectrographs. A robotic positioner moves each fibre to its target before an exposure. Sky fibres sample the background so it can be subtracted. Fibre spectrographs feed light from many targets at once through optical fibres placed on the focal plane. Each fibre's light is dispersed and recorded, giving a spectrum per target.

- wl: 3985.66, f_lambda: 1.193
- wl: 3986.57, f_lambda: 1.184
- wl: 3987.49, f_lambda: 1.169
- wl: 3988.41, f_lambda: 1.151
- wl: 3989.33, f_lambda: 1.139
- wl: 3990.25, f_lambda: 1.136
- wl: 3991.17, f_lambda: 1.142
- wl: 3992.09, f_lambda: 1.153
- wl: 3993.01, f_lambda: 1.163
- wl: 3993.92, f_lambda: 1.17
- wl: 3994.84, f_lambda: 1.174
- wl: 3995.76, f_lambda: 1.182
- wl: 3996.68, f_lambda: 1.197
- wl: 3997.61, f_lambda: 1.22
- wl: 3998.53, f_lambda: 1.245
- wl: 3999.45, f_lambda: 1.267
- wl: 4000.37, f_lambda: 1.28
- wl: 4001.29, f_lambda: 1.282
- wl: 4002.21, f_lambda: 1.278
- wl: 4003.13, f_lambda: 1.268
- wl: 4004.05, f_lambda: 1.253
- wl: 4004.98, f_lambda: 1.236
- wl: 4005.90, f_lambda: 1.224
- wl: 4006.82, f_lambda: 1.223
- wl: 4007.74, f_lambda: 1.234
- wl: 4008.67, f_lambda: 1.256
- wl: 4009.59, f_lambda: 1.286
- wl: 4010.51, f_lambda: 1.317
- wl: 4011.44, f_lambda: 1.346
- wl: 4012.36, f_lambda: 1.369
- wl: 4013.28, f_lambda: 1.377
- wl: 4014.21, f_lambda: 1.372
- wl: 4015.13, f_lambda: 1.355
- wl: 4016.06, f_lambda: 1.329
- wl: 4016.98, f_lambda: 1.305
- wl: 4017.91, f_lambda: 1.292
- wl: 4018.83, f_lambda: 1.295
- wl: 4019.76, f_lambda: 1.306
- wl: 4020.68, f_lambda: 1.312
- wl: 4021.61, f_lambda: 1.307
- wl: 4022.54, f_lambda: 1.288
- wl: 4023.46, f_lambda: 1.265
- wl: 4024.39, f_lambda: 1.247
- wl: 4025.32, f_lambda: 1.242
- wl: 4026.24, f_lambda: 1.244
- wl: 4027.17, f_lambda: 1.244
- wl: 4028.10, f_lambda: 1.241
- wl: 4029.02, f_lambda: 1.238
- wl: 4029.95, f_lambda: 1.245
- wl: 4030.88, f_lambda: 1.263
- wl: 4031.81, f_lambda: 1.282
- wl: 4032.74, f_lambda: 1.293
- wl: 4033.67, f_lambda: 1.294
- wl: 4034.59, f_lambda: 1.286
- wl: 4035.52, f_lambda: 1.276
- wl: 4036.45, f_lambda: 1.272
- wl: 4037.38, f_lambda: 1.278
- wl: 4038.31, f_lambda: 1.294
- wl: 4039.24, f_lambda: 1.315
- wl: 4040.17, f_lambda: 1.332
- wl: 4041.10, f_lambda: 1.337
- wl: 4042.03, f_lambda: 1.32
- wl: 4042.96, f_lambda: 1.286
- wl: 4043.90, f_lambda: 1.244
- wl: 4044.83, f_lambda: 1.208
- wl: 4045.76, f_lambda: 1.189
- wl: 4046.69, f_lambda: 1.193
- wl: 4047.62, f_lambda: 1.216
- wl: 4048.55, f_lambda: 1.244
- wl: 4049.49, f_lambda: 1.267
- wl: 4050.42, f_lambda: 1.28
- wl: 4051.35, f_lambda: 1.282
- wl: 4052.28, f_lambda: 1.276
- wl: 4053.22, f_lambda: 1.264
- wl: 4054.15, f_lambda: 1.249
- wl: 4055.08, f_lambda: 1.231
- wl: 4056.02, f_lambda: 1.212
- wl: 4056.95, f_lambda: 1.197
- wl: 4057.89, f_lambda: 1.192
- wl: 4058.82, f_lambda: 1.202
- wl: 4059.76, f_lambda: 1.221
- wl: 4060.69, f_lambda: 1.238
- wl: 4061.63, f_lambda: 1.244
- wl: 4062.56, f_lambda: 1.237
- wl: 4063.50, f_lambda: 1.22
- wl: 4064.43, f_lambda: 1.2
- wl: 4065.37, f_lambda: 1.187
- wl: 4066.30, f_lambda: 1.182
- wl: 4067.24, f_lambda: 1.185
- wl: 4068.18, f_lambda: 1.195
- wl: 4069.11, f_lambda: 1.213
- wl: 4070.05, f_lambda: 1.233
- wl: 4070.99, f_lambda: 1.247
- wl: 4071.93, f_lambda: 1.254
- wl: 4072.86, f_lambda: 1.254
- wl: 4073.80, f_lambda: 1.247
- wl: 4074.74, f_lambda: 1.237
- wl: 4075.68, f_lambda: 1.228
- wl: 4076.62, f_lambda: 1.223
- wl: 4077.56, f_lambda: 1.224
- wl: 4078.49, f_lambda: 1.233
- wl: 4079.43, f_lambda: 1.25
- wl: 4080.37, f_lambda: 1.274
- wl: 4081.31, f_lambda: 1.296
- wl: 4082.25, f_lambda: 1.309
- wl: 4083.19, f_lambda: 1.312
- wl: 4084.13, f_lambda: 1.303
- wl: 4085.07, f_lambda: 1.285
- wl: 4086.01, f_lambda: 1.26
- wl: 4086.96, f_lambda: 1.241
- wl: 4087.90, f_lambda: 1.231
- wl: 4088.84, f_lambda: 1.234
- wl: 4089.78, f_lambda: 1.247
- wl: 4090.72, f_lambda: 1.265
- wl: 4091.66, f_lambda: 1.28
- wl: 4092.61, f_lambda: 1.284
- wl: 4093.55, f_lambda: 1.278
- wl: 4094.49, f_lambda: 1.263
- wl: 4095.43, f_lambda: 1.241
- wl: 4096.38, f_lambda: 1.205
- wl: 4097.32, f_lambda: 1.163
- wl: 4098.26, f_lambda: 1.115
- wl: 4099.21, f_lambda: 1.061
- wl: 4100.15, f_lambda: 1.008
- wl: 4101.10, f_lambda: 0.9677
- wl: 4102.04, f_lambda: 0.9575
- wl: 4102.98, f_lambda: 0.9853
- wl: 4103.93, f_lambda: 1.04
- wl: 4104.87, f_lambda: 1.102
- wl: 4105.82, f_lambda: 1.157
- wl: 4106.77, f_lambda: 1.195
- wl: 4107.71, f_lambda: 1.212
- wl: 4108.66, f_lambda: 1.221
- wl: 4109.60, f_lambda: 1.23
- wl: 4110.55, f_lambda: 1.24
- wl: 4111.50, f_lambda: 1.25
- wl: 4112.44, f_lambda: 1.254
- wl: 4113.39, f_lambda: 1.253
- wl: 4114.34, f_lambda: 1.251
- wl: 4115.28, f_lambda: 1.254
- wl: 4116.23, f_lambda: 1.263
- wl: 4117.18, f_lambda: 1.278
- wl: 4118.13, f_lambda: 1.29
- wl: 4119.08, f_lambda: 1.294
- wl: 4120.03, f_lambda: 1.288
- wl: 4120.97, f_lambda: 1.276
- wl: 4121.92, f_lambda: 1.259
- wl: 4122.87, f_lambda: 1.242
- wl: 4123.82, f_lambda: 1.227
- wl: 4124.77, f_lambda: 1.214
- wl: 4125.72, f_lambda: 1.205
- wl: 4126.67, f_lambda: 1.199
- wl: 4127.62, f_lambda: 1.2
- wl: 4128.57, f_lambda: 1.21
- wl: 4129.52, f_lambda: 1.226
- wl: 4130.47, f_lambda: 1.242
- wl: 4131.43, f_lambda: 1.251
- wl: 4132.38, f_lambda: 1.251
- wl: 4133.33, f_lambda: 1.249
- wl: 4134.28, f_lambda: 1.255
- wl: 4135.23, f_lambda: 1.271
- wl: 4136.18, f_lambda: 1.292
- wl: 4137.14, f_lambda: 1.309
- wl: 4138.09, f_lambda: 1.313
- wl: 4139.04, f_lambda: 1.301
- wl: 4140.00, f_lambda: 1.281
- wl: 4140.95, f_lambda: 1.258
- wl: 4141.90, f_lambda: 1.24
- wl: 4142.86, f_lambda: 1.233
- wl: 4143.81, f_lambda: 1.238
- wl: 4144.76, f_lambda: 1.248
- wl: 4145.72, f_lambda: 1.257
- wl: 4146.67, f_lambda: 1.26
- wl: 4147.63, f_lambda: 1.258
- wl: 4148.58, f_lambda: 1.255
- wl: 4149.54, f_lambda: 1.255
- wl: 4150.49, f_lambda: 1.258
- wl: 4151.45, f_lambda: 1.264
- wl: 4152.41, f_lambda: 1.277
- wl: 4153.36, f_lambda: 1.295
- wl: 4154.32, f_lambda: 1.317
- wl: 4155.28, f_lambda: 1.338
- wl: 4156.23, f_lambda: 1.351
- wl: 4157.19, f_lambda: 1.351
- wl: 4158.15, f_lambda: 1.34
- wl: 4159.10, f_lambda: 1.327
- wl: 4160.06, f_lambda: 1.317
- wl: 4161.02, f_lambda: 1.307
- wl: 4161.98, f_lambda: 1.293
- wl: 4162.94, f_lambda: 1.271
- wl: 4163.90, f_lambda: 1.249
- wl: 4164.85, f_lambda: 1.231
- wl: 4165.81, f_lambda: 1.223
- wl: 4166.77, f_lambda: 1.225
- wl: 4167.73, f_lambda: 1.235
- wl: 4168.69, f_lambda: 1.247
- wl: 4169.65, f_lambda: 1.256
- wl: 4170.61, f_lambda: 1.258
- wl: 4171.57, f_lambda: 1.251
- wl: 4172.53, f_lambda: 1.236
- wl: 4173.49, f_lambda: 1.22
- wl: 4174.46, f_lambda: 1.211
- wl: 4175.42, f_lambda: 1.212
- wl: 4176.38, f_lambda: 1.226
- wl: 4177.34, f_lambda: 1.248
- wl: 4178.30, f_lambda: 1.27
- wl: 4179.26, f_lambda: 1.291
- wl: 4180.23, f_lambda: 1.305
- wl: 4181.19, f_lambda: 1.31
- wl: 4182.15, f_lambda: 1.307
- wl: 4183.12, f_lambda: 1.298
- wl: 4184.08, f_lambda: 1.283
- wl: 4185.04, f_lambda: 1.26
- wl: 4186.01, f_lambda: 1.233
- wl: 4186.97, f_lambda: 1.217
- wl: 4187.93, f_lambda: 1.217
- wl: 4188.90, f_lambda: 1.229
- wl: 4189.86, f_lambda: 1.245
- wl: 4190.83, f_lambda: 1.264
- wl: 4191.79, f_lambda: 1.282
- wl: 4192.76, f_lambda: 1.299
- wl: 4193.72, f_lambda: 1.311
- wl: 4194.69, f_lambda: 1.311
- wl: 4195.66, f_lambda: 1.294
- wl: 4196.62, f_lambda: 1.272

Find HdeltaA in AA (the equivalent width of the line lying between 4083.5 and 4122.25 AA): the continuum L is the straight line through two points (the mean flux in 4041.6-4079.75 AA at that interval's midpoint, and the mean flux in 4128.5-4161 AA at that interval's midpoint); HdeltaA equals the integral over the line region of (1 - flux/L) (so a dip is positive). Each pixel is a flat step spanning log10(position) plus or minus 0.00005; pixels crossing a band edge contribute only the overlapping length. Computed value 1.5 AA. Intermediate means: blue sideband 1.23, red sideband 1.28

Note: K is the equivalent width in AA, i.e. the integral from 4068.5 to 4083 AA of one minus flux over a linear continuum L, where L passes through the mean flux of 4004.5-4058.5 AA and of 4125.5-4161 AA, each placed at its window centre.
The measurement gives 0.3 AA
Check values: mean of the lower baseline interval 1.27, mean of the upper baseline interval 1.27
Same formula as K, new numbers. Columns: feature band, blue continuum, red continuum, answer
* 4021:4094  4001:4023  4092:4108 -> -2.6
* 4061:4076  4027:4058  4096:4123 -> 0.1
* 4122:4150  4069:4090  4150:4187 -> 0.4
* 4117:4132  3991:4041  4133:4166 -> 0.4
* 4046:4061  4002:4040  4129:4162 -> 0.6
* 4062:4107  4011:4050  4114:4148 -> 2.3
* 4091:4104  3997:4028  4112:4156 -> 1.3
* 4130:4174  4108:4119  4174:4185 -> -0.3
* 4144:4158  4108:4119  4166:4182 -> -0.4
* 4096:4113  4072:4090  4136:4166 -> 1.8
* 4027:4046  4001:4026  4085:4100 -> -0.1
